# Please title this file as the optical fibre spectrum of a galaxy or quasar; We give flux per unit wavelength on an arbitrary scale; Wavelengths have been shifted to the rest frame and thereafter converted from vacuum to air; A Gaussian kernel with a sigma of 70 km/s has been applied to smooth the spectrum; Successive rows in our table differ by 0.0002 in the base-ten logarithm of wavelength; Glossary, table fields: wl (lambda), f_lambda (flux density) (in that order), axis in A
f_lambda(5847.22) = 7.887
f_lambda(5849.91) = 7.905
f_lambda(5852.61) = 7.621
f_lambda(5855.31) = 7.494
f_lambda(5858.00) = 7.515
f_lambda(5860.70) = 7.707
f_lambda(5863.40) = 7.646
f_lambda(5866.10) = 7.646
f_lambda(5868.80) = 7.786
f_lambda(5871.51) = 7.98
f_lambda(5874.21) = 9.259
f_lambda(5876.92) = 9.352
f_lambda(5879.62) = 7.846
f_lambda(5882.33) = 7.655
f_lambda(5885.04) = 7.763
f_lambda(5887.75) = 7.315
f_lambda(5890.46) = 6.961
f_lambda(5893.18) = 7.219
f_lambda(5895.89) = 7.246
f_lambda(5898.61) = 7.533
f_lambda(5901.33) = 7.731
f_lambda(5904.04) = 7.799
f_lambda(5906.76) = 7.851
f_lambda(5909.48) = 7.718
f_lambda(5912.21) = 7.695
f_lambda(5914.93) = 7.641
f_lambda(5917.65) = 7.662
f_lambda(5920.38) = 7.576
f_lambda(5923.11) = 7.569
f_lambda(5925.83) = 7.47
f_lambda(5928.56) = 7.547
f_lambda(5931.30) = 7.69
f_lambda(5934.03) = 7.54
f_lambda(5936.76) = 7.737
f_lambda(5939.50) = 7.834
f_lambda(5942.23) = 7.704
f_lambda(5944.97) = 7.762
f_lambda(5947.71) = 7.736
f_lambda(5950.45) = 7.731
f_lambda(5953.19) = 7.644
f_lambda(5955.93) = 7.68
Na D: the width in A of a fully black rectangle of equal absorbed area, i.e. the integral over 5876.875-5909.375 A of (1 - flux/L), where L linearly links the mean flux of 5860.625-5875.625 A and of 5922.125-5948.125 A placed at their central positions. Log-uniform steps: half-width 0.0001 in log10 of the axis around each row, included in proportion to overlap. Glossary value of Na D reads 1.1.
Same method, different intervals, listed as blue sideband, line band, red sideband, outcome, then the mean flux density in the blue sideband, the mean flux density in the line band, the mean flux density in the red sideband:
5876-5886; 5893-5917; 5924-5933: 0.7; 8.12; 7.63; 7.57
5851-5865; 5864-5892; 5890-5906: -1.5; 7.6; 7.94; 7.46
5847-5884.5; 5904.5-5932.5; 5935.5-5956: 0.6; 7.95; 7.64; 7.73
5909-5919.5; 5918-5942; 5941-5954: 0.2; 7.67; 7.63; 7.72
